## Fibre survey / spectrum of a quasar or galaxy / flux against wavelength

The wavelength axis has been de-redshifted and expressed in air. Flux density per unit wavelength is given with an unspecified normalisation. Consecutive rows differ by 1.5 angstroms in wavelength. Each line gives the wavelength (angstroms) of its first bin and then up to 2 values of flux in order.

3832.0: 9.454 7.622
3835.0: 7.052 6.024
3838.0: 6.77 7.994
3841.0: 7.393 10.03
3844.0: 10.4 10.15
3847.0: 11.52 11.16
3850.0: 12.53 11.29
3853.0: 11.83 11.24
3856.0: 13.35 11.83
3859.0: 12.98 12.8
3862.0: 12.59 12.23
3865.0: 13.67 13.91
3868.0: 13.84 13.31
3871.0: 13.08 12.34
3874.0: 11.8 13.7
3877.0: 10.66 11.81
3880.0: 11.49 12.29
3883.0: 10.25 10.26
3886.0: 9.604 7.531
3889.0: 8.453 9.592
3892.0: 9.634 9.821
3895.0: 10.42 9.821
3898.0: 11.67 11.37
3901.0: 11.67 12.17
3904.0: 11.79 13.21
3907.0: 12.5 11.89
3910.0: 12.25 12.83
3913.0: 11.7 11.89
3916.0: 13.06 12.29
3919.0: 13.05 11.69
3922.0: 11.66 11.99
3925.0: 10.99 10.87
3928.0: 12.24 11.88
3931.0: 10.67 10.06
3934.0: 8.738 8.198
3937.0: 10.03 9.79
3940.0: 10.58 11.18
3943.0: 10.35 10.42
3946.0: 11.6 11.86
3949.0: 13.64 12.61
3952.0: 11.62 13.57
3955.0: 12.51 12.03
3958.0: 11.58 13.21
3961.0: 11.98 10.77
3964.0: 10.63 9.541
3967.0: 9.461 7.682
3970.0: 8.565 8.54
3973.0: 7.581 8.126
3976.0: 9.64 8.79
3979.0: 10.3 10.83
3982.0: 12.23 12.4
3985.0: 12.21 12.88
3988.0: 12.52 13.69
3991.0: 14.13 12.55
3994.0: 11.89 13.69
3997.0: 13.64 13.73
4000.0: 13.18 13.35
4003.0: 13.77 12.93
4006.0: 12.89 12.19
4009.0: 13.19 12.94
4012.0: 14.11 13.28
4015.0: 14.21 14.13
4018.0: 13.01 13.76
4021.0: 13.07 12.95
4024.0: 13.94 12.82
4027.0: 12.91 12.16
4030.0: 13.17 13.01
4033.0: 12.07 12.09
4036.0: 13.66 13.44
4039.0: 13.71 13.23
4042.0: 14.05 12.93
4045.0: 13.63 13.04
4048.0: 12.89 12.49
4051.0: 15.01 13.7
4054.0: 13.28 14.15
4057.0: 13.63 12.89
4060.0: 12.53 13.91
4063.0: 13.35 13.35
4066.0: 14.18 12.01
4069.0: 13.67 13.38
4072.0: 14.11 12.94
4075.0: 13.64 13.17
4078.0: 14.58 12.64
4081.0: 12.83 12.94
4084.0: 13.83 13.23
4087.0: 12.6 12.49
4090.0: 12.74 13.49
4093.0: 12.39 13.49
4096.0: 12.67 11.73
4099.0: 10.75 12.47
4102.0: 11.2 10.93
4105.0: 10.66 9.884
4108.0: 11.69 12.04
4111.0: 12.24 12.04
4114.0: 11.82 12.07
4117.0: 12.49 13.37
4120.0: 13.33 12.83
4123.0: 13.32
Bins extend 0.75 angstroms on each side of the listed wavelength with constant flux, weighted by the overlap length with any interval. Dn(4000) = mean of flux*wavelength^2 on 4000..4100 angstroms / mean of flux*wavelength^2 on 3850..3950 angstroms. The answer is 1.24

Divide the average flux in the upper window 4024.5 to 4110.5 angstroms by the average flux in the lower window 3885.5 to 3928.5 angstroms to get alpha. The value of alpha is 1.14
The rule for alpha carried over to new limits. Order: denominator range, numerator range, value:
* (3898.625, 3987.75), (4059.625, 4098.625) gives 1.17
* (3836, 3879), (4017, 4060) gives 1.15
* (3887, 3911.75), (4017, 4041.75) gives 1.19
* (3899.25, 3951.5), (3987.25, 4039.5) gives 1.15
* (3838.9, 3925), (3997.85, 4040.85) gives 1.14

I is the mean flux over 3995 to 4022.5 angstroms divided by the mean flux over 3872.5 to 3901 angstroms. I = 1.26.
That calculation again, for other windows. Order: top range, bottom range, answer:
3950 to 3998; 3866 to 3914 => 0.99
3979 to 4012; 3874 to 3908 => 1.18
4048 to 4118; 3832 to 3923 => 1.14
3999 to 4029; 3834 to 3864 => 1.26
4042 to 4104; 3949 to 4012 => 1.11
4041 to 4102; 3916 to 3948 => 1.19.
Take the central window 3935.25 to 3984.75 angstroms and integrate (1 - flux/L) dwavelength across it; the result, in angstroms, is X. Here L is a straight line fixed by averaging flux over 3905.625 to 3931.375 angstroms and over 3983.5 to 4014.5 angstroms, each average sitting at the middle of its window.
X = 7.39 angstroms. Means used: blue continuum 12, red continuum 13.1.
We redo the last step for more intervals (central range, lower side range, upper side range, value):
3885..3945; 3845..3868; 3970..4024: 6.4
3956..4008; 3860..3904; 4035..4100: 3.7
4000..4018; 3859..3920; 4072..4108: -1.7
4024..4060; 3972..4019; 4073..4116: -2.4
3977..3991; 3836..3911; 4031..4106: 0.3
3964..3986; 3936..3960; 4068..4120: 3.8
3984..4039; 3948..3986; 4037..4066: -4.3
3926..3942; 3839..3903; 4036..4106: 2.0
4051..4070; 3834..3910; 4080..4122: -2.2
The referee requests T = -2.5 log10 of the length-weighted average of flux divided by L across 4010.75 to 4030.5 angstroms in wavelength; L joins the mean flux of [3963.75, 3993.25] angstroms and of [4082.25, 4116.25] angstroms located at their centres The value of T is -0.20 mag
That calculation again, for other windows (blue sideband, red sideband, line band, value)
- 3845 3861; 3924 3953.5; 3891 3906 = 0.03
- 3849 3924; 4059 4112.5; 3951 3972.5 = 0.12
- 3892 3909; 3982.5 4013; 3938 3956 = 0.05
